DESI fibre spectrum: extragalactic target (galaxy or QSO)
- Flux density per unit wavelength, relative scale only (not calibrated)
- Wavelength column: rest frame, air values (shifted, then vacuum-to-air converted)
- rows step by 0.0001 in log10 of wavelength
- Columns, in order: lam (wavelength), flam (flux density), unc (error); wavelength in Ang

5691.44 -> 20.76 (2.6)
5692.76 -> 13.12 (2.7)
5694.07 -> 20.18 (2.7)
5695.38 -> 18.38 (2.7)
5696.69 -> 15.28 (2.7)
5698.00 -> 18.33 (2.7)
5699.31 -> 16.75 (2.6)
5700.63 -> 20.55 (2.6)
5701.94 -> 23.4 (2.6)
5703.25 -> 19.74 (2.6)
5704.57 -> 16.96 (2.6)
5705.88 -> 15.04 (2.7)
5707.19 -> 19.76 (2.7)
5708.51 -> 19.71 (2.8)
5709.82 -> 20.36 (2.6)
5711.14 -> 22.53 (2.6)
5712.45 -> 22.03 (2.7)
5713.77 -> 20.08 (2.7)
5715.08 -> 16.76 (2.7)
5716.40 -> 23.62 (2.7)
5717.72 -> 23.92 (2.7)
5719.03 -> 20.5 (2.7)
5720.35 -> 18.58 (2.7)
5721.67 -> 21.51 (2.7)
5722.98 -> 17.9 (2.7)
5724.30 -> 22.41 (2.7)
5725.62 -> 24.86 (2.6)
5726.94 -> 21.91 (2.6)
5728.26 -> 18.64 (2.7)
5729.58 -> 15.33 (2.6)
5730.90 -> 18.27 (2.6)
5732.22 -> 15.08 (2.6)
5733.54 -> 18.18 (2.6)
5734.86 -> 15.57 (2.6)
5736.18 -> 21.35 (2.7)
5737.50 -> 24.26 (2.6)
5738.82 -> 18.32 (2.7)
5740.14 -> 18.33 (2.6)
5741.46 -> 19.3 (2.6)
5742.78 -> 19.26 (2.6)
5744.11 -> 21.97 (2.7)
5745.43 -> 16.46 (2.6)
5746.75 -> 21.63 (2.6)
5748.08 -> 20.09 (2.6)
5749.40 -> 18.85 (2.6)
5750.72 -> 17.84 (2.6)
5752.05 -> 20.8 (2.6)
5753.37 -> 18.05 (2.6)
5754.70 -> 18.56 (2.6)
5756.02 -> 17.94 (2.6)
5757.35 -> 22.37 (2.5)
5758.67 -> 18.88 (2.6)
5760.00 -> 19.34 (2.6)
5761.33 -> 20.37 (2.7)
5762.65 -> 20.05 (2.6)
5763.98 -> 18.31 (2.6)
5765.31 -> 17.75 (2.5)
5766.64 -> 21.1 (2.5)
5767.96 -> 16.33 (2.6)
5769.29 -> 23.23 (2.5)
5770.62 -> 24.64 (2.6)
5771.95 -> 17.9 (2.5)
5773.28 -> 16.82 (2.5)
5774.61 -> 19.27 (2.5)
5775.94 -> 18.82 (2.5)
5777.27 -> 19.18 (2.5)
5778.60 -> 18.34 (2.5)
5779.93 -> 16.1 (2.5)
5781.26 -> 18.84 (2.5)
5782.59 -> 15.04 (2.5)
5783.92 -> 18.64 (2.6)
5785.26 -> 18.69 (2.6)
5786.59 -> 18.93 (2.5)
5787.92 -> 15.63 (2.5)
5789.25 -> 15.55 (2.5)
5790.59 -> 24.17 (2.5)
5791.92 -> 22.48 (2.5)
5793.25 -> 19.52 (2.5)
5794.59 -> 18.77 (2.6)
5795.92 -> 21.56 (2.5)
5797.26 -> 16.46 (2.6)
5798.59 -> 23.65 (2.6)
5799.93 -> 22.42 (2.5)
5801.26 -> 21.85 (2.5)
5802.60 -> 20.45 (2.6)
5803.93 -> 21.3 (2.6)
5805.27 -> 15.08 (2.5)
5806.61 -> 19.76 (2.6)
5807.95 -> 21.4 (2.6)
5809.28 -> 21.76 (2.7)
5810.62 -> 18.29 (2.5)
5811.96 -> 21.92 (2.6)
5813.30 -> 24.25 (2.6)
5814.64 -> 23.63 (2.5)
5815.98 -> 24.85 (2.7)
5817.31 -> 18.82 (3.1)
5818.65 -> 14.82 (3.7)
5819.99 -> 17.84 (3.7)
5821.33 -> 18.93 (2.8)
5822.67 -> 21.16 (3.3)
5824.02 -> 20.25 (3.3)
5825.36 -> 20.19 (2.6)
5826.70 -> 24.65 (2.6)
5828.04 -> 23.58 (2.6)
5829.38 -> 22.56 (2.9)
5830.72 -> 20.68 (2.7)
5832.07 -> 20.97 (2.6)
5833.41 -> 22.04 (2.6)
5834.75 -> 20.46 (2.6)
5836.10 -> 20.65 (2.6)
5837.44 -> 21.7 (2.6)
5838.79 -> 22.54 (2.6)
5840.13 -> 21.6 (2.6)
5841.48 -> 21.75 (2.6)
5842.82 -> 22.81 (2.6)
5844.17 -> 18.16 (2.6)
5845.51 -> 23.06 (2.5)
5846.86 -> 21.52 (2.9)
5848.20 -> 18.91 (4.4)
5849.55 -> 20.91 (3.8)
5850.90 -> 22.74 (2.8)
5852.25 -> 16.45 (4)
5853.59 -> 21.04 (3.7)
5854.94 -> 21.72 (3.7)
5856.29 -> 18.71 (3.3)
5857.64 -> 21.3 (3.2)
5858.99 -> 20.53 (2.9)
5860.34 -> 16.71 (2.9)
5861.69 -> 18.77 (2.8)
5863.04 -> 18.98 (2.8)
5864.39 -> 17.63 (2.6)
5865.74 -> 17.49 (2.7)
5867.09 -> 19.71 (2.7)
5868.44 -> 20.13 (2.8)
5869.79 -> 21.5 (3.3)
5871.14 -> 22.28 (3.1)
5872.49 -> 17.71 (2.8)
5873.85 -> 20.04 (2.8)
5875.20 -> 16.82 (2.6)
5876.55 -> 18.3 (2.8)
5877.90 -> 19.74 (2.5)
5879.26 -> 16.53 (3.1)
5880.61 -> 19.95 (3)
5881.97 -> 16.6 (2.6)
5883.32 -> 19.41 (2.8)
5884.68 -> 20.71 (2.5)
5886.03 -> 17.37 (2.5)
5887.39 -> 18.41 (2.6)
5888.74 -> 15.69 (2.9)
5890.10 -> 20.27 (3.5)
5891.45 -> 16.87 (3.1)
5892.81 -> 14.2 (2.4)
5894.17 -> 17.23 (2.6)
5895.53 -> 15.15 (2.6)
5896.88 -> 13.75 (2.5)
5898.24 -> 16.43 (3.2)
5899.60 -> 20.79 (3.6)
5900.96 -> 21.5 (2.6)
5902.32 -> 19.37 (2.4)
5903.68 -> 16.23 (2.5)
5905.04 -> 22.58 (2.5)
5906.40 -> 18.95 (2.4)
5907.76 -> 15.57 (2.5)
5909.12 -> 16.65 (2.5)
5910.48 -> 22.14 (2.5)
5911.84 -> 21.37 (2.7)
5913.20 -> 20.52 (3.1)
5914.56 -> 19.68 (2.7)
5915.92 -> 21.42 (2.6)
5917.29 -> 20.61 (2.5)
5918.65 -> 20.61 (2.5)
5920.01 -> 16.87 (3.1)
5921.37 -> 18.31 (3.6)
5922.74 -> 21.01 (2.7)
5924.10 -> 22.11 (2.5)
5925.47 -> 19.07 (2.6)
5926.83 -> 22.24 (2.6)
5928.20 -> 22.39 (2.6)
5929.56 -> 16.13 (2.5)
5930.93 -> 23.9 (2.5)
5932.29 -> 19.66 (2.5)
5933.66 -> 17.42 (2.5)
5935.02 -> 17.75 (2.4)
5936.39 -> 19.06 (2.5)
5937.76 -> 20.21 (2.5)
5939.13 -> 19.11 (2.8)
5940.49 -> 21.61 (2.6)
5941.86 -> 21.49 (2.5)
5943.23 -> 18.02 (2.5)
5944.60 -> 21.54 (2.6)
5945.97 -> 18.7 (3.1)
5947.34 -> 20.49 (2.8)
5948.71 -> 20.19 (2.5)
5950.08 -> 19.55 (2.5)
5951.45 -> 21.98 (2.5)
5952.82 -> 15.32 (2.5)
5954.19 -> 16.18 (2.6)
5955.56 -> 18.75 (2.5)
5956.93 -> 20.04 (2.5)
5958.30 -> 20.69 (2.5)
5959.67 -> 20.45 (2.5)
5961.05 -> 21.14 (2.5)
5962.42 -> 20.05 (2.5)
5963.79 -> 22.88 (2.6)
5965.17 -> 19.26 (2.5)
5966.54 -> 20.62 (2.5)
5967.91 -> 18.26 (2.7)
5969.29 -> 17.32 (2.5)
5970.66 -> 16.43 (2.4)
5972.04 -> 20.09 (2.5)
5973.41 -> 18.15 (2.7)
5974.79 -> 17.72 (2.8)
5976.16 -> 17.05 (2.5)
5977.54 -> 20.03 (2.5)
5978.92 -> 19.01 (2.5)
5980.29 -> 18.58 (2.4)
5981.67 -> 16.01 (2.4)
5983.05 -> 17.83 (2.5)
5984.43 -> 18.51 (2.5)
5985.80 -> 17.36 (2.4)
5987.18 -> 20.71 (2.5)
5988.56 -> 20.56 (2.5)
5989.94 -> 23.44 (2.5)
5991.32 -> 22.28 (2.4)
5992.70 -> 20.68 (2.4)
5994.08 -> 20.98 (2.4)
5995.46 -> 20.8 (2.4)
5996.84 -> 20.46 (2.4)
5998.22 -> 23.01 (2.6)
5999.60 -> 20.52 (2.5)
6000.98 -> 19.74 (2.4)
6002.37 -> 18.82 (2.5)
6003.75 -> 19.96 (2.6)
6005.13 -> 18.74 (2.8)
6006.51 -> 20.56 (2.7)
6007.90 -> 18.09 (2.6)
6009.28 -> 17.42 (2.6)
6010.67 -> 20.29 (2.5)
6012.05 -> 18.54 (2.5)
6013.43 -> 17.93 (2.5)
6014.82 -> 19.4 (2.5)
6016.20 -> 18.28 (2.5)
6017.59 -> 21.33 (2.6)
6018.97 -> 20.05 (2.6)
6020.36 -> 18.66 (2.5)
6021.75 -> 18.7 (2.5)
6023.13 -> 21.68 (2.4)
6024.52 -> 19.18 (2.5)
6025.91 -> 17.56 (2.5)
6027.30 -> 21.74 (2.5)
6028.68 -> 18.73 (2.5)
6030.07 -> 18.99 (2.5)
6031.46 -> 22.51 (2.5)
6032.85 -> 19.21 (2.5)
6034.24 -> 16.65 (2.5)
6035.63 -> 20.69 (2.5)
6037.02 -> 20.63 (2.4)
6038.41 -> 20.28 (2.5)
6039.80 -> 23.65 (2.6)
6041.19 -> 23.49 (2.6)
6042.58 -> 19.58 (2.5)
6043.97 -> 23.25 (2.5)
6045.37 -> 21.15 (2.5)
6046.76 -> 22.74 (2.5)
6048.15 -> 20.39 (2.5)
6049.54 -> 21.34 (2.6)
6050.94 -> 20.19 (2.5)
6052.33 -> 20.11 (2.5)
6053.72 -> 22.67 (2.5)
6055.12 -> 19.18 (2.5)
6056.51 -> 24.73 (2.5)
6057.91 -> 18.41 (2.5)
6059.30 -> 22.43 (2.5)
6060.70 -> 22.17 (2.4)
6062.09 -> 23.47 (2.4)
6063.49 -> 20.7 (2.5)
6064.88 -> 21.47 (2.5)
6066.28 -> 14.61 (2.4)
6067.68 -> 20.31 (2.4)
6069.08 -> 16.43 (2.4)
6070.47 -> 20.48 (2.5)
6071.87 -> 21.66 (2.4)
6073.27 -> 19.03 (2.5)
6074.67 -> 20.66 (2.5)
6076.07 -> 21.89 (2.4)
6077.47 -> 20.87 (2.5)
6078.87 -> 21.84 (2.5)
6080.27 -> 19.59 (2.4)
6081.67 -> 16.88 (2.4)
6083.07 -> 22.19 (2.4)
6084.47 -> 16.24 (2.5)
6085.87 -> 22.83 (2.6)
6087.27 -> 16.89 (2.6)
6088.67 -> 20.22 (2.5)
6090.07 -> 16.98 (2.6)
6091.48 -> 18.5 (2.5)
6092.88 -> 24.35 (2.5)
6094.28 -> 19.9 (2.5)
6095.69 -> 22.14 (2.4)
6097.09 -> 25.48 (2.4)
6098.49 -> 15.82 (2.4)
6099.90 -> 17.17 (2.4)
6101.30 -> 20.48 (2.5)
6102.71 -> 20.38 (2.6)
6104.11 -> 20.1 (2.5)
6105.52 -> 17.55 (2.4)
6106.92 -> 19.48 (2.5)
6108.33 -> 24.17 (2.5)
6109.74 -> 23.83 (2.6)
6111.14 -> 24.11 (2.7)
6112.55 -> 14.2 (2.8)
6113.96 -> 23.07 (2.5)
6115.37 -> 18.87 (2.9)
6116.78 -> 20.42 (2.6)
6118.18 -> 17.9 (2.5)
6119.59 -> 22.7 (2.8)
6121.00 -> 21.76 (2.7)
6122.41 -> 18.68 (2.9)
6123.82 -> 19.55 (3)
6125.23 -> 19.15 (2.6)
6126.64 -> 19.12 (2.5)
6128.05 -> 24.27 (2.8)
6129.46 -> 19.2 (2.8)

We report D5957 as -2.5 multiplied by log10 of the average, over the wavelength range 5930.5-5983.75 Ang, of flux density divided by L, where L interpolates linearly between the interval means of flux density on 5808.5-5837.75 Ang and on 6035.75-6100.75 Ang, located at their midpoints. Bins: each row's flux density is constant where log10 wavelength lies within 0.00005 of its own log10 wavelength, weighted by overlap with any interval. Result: 0.08 mag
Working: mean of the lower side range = 21.1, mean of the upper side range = 20.5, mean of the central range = 19.3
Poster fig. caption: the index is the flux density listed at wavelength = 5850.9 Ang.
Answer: 22.74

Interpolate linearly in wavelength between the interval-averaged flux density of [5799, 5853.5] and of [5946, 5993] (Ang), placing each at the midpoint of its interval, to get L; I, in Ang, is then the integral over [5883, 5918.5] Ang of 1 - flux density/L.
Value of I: 2.6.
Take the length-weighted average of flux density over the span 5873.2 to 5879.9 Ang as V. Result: 18.3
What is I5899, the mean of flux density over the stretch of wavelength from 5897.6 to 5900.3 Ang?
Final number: 18.6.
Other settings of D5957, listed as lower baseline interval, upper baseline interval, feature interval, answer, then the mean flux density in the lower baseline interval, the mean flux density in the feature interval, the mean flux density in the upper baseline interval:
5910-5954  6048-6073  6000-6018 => 0.07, 20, 19.1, 20.6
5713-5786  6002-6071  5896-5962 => 0.02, 19.4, 19.6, 20.2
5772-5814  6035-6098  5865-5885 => 0.04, 19.5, 19.1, 20.7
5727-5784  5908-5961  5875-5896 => 0.11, 19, 17.7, 19.8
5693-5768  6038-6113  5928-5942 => 0.02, 19.5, 19.7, 20.6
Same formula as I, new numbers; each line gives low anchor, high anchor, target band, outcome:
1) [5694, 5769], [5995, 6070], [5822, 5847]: -2.4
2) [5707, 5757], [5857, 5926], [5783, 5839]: -3.5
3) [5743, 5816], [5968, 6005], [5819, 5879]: -2.1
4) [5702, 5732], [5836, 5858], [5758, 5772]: 0.3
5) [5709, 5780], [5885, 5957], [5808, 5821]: -0.8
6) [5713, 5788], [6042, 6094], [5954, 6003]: 1.3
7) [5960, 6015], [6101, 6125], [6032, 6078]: -1.8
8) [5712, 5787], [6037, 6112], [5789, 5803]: -0.9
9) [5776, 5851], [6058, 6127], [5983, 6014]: 0.5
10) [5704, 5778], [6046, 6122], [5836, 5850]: -1.0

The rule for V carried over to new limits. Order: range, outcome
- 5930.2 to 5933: 21.6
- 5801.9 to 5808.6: 19.6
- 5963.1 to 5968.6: 20.3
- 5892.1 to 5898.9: 15.3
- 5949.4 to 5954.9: 18.3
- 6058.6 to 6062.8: 22.7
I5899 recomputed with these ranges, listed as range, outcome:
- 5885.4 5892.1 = 17.7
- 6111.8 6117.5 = 19.2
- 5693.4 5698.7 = 18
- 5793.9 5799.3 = 20.1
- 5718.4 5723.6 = 19.6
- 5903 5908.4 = 18.4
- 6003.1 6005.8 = 19.4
